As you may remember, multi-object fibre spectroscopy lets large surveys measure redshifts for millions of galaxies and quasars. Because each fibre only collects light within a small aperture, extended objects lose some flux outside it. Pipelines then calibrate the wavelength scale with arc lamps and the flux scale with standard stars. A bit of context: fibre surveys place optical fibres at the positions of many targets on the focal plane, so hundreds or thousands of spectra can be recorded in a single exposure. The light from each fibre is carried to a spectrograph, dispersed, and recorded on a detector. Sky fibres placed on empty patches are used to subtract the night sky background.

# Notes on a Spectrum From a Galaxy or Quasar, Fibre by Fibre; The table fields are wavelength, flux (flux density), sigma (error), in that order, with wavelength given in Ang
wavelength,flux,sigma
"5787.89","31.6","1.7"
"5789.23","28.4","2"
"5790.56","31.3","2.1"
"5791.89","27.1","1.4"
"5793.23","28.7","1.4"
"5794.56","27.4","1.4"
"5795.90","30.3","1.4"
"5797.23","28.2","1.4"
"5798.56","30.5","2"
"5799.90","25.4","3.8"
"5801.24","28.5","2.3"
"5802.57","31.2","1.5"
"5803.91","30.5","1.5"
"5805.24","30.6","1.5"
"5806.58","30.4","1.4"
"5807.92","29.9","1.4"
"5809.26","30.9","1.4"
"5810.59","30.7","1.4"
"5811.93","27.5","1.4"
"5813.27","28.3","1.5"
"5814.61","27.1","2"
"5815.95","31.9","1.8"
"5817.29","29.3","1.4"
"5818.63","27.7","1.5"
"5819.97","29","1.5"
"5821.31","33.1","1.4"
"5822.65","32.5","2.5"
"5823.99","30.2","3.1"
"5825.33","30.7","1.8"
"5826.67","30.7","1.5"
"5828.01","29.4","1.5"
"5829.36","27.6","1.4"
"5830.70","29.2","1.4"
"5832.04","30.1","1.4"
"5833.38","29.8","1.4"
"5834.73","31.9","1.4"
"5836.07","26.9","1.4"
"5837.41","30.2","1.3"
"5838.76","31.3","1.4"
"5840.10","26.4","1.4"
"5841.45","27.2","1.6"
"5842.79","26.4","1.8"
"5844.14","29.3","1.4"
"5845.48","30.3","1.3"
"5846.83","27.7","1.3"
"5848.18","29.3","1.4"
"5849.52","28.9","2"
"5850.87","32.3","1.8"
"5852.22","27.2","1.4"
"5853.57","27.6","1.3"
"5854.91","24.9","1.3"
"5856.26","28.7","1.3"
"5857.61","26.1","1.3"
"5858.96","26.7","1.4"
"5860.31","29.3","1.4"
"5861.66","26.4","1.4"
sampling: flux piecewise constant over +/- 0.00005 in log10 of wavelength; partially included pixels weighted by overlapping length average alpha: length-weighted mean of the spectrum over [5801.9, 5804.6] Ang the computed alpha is 30.9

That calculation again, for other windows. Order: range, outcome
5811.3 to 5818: 28.8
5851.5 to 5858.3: 26.9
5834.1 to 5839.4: 30.1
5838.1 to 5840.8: 28.8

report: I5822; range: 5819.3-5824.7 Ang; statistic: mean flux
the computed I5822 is 31.2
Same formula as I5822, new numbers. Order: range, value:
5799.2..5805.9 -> 29.2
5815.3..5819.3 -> 29.6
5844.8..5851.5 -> 29.7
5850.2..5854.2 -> 29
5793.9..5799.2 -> 29.1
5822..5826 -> 31.1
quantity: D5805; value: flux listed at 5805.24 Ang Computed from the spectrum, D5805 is 30.6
